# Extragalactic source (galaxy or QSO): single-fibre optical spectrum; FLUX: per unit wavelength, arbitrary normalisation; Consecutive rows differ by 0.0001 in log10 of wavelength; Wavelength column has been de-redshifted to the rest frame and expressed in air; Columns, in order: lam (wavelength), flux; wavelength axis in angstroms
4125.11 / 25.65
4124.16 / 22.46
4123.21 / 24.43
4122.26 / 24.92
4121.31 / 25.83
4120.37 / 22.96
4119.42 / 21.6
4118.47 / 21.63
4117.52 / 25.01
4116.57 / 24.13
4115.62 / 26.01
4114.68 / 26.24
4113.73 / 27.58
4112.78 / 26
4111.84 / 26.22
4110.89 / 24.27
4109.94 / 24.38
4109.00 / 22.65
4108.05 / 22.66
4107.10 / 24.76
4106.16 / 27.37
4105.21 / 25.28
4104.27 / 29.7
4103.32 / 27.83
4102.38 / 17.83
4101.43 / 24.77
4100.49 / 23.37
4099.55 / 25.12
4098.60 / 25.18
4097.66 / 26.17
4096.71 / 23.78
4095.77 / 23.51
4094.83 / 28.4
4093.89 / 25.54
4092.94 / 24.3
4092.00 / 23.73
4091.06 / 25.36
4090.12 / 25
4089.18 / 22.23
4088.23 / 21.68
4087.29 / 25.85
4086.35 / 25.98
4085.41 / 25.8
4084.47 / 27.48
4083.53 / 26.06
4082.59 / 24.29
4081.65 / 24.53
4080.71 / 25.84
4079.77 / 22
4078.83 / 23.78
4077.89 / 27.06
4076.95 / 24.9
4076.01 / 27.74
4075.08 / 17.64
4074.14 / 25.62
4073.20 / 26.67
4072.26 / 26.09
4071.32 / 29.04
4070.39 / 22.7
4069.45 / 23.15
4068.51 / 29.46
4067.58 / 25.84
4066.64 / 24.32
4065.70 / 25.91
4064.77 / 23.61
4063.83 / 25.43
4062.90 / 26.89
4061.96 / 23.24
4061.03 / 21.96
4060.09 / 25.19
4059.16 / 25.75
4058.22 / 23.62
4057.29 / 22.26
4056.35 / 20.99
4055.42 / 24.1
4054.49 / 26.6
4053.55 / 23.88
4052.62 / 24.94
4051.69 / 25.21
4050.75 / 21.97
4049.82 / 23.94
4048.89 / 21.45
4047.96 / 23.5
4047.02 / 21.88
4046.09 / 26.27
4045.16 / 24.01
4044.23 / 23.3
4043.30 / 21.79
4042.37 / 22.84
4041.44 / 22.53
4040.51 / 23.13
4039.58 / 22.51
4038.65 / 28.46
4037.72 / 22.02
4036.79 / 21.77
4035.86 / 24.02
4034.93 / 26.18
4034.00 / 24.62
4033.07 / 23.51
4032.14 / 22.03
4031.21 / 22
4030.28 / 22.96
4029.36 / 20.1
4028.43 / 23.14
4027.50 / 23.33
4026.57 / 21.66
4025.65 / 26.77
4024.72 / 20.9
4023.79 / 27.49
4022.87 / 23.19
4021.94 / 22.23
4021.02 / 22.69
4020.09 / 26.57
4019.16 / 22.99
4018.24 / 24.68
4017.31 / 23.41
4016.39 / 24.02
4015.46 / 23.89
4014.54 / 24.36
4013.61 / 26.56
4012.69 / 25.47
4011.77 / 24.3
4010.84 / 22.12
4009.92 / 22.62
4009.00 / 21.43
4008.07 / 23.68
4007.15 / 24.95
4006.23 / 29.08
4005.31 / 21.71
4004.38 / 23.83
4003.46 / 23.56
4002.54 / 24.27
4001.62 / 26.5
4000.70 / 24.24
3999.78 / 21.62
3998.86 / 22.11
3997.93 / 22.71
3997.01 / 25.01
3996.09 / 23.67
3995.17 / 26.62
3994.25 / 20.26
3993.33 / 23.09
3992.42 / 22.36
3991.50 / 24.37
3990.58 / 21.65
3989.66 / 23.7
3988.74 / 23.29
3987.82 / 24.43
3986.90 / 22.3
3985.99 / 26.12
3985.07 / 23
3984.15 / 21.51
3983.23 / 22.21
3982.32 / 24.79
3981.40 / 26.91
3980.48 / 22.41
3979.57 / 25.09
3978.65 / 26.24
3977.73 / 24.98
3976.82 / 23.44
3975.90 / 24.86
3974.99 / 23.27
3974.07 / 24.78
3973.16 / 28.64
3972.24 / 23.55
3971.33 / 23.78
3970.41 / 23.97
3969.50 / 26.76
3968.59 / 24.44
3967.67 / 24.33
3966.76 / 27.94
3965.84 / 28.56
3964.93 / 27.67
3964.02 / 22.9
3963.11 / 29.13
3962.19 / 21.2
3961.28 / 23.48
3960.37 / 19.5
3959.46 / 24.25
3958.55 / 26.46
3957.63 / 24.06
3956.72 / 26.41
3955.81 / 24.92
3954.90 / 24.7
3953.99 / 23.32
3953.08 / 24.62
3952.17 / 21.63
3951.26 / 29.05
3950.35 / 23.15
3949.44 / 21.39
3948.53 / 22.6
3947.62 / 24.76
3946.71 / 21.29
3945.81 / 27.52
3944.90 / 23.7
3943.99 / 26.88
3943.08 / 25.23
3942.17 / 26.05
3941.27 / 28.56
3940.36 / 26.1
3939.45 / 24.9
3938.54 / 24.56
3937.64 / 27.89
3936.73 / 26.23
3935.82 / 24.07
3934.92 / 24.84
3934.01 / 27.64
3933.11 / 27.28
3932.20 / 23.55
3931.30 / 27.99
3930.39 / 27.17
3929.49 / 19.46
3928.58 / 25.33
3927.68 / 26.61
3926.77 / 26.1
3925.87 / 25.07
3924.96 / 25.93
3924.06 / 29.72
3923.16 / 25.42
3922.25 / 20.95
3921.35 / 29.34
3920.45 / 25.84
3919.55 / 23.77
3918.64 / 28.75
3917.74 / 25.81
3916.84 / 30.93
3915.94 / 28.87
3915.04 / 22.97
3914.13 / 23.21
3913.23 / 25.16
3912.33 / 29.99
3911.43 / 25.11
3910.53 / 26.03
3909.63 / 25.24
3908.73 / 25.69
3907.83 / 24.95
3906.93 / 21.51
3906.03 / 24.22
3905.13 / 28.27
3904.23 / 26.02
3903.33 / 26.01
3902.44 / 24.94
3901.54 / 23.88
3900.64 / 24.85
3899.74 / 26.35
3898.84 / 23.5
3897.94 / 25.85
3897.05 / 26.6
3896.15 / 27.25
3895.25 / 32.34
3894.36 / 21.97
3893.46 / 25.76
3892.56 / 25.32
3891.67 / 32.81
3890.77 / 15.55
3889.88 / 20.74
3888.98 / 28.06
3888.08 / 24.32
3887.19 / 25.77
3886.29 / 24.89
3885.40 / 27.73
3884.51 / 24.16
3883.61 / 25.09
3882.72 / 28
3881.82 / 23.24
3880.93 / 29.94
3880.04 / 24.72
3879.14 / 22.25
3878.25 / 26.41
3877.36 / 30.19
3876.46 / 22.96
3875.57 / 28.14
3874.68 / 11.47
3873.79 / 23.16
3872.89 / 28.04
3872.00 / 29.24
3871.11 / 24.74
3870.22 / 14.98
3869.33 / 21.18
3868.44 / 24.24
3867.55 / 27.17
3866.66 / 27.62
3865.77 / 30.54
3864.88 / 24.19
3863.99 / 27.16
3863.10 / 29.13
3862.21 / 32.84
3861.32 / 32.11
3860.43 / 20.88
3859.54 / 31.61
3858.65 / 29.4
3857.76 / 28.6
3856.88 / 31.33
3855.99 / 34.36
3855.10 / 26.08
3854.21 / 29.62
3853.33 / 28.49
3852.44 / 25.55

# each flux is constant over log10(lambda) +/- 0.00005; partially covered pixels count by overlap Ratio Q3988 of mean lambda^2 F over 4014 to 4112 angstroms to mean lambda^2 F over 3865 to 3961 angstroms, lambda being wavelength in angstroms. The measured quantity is 1.04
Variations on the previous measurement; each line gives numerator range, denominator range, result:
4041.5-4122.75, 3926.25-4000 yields 1.06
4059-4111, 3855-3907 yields 1.06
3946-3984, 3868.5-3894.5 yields 1.04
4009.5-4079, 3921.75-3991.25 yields 1.01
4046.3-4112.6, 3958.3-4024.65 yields 1.07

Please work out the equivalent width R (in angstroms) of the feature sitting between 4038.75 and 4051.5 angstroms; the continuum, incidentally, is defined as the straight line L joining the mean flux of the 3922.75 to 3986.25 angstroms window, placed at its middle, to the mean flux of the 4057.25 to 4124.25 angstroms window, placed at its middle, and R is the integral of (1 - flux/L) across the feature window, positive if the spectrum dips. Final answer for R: 0.9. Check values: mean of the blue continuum 25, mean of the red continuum 24.8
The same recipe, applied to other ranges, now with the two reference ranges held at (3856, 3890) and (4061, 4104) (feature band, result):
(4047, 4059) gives 0.74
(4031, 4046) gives 0.97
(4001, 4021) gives 0.84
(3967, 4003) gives 1.99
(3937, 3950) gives 0.30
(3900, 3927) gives 0.05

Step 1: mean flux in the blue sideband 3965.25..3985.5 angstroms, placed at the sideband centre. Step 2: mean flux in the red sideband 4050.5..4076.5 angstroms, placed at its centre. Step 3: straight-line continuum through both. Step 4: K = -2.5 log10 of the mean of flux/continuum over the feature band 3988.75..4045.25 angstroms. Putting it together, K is 0.05 mag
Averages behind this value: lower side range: 24.8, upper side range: 24.7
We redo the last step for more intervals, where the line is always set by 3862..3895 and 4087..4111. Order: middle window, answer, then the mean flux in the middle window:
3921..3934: -0.03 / 25.7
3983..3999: 0.07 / 23.3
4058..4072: -0.02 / 25.1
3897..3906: -0.02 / 25.5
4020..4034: 0.07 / 23.2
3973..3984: 0.02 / 24.6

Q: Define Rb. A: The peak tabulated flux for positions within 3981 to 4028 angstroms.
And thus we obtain 29.08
